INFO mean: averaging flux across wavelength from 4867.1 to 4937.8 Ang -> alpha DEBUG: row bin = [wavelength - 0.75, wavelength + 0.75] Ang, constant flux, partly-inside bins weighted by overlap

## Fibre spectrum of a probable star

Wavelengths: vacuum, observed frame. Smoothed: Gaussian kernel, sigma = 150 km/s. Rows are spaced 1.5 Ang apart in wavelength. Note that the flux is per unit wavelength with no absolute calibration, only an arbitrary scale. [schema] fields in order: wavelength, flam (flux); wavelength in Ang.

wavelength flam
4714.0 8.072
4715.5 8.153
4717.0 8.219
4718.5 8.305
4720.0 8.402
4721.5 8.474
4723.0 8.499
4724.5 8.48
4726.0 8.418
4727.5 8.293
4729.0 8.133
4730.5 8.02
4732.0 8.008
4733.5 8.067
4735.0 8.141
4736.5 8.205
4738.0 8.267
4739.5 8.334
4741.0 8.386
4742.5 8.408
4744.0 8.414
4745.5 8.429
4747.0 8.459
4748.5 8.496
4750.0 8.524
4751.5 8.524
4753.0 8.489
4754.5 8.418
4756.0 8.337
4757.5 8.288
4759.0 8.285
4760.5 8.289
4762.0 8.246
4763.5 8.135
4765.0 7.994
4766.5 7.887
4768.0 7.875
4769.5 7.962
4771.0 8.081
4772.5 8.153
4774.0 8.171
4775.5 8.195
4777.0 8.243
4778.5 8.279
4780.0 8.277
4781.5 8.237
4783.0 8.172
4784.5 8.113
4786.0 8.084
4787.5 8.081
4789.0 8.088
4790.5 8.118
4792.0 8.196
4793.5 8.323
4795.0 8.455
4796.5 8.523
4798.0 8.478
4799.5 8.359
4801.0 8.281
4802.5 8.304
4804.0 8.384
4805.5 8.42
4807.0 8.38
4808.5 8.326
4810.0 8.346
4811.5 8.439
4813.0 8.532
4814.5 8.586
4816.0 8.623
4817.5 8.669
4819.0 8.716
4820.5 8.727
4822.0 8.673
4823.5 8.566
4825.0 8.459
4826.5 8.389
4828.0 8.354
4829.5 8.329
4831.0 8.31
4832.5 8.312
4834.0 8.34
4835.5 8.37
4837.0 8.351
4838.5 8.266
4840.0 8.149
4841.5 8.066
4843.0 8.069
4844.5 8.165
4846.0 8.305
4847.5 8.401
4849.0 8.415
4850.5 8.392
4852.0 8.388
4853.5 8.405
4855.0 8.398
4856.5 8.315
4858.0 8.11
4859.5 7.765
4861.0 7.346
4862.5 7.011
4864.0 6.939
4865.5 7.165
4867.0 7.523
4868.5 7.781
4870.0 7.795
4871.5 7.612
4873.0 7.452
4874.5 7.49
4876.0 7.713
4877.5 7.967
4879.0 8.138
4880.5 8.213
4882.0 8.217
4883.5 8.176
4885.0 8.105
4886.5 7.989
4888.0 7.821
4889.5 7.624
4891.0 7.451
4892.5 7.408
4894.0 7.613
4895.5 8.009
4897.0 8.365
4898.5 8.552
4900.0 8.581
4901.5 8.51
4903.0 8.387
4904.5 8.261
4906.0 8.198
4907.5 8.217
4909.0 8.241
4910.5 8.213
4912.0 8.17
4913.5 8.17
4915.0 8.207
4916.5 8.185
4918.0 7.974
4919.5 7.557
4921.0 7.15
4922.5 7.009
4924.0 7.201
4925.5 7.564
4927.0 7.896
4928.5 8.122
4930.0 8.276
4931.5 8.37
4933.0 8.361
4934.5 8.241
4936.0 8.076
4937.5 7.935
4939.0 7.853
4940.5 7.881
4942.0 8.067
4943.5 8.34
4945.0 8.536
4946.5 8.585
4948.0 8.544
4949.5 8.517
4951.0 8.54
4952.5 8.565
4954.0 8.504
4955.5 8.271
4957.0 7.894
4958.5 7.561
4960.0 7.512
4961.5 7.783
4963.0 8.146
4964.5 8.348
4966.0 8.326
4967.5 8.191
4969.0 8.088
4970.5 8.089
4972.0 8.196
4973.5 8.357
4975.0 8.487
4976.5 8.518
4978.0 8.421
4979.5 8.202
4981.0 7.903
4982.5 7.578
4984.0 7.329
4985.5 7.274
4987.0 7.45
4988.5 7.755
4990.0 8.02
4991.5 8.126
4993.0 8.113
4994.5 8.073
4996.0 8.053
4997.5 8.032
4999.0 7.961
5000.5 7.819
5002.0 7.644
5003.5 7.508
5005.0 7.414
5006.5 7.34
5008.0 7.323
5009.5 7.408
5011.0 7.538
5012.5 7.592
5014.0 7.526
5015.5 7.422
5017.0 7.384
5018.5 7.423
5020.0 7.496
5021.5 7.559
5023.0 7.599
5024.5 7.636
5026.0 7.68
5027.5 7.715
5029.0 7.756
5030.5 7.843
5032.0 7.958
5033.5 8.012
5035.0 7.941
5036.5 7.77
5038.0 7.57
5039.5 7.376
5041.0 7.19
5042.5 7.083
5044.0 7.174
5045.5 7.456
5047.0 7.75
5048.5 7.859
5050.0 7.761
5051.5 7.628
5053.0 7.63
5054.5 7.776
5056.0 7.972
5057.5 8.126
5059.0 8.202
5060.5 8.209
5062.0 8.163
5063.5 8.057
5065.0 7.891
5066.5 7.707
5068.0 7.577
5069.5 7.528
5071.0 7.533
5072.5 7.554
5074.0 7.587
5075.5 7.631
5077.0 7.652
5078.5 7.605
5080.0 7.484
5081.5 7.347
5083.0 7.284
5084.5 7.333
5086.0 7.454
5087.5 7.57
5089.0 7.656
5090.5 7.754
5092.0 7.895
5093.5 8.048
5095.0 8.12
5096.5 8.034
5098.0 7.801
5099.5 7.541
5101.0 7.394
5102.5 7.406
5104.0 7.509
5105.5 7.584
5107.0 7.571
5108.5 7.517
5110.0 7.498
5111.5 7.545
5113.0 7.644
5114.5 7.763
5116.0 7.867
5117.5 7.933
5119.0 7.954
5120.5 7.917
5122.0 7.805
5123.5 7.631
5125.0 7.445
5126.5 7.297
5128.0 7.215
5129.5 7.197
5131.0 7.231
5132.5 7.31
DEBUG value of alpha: 7.97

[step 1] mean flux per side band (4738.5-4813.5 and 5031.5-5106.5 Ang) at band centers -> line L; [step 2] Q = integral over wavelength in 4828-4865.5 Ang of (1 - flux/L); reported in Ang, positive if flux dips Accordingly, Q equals 0.1 Ang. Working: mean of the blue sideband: 8.28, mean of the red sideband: 7.68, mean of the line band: 8.11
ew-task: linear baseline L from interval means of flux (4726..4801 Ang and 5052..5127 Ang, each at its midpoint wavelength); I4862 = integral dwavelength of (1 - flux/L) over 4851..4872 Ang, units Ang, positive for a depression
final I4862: 0.83 Ang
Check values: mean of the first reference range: 8.25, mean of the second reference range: 7.7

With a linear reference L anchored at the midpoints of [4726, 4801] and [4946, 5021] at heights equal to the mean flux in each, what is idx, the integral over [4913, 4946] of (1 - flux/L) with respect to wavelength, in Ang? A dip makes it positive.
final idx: 0.2 Ang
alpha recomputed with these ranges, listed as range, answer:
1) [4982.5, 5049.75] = 7.64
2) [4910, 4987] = 8.05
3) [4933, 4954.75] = 8.3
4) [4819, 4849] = 8.36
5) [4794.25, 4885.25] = 8.18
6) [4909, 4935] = 7.93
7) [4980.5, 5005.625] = 7.77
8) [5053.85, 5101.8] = 7.73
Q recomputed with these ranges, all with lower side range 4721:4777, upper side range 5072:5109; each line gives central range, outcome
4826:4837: -0.3 Ang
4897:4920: -0.8 Ang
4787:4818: -0.8 Ang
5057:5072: -0.4 Ang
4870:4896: 0.6 Ang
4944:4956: -1.0 Ang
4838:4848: -0.1 Ang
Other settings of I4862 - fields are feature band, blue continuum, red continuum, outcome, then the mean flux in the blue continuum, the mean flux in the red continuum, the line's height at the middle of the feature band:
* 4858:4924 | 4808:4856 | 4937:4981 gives 3.6 Ang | 8.4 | 8.21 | 8.31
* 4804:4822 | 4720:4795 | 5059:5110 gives -0.8 Ang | 8.25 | 7.67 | 8.15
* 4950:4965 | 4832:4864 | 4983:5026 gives -0.6 Ang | 8.13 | 7.64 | 7.78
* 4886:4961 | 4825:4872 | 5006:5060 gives -1.7 Ang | 8.06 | 7.63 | 7.88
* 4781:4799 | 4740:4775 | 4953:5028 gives -0.1 Ang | 8.27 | 7.83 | 8.21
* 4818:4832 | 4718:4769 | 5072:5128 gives -0.6 Ang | 8.29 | 7.63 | 8.14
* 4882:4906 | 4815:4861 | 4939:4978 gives 0.7 Ang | 8.34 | 8.23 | 8.29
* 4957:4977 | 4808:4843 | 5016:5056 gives -0.6 Ang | 8.42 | 7.62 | 7.88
